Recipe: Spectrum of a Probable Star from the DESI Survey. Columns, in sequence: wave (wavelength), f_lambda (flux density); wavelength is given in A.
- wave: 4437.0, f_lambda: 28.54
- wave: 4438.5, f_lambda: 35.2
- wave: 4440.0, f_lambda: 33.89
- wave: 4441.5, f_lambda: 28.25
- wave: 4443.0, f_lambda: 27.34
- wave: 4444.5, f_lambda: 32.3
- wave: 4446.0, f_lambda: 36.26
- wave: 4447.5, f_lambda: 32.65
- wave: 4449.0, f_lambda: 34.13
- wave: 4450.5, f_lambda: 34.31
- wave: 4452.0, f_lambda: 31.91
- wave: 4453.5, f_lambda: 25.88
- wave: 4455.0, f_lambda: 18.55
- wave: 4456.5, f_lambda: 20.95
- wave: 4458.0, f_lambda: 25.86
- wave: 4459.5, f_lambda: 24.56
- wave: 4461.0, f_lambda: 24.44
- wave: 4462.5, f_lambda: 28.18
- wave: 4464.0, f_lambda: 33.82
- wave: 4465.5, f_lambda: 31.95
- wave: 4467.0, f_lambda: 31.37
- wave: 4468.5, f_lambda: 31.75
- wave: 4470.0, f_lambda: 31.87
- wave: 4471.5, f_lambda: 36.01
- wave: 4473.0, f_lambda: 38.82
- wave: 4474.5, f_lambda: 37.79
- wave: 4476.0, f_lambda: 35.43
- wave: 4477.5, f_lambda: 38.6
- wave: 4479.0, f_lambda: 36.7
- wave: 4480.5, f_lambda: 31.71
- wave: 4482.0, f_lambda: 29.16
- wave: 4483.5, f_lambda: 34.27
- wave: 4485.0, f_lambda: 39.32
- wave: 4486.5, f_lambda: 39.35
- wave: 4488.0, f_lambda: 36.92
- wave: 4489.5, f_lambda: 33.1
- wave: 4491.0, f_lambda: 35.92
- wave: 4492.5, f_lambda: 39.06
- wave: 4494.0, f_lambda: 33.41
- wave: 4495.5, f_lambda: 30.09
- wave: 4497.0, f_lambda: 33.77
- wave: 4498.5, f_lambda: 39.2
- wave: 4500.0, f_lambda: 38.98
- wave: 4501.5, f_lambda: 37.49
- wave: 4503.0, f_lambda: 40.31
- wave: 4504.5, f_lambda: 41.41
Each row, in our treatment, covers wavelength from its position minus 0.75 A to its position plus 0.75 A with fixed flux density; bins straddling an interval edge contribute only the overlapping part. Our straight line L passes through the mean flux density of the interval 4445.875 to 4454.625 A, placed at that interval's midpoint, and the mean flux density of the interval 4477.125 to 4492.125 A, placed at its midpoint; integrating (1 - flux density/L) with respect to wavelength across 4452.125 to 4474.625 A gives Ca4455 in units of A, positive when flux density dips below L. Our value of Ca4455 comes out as 2.7 A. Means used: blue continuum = 31.7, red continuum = 35.5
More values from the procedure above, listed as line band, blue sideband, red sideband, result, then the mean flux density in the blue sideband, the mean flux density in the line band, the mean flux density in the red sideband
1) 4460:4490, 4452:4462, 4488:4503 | -4.40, 24.1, 34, 36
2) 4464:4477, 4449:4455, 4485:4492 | -0.46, 29.6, 34.4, 36.7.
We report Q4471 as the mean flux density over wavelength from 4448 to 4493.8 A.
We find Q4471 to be 32.4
